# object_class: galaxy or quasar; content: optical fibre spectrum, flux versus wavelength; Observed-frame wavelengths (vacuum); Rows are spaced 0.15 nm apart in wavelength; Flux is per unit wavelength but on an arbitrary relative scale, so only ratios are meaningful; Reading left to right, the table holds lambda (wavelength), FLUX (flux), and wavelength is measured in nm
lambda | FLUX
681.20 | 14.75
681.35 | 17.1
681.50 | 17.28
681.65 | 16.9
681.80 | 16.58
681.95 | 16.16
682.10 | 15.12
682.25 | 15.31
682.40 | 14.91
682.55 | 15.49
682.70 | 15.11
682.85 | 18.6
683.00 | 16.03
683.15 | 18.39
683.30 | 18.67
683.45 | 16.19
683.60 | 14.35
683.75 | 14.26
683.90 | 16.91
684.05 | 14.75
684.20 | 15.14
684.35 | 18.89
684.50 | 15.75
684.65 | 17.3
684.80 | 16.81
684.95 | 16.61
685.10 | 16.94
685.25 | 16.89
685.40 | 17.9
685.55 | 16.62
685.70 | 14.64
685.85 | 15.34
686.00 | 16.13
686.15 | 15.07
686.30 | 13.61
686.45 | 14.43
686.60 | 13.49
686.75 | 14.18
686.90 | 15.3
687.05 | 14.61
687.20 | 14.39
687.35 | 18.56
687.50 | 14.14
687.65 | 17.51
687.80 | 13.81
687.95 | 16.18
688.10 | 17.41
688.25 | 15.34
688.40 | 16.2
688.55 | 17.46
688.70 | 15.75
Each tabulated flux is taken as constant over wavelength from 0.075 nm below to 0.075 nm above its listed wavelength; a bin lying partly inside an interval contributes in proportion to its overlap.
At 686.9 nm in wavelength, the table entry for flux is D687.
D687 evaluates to 15.3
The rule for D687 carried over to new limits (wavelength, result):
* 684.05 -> 14.75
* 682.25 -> 15.31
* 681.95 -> 16.16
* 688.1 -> 17.41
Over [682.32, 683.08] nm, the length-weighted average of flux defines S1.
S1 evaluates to 16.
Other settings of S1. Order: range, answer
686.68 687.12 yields 14.7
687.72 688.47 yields 15.8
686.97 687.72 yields 15.8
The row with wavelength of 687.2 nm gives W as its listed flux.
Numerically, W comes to 14.39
